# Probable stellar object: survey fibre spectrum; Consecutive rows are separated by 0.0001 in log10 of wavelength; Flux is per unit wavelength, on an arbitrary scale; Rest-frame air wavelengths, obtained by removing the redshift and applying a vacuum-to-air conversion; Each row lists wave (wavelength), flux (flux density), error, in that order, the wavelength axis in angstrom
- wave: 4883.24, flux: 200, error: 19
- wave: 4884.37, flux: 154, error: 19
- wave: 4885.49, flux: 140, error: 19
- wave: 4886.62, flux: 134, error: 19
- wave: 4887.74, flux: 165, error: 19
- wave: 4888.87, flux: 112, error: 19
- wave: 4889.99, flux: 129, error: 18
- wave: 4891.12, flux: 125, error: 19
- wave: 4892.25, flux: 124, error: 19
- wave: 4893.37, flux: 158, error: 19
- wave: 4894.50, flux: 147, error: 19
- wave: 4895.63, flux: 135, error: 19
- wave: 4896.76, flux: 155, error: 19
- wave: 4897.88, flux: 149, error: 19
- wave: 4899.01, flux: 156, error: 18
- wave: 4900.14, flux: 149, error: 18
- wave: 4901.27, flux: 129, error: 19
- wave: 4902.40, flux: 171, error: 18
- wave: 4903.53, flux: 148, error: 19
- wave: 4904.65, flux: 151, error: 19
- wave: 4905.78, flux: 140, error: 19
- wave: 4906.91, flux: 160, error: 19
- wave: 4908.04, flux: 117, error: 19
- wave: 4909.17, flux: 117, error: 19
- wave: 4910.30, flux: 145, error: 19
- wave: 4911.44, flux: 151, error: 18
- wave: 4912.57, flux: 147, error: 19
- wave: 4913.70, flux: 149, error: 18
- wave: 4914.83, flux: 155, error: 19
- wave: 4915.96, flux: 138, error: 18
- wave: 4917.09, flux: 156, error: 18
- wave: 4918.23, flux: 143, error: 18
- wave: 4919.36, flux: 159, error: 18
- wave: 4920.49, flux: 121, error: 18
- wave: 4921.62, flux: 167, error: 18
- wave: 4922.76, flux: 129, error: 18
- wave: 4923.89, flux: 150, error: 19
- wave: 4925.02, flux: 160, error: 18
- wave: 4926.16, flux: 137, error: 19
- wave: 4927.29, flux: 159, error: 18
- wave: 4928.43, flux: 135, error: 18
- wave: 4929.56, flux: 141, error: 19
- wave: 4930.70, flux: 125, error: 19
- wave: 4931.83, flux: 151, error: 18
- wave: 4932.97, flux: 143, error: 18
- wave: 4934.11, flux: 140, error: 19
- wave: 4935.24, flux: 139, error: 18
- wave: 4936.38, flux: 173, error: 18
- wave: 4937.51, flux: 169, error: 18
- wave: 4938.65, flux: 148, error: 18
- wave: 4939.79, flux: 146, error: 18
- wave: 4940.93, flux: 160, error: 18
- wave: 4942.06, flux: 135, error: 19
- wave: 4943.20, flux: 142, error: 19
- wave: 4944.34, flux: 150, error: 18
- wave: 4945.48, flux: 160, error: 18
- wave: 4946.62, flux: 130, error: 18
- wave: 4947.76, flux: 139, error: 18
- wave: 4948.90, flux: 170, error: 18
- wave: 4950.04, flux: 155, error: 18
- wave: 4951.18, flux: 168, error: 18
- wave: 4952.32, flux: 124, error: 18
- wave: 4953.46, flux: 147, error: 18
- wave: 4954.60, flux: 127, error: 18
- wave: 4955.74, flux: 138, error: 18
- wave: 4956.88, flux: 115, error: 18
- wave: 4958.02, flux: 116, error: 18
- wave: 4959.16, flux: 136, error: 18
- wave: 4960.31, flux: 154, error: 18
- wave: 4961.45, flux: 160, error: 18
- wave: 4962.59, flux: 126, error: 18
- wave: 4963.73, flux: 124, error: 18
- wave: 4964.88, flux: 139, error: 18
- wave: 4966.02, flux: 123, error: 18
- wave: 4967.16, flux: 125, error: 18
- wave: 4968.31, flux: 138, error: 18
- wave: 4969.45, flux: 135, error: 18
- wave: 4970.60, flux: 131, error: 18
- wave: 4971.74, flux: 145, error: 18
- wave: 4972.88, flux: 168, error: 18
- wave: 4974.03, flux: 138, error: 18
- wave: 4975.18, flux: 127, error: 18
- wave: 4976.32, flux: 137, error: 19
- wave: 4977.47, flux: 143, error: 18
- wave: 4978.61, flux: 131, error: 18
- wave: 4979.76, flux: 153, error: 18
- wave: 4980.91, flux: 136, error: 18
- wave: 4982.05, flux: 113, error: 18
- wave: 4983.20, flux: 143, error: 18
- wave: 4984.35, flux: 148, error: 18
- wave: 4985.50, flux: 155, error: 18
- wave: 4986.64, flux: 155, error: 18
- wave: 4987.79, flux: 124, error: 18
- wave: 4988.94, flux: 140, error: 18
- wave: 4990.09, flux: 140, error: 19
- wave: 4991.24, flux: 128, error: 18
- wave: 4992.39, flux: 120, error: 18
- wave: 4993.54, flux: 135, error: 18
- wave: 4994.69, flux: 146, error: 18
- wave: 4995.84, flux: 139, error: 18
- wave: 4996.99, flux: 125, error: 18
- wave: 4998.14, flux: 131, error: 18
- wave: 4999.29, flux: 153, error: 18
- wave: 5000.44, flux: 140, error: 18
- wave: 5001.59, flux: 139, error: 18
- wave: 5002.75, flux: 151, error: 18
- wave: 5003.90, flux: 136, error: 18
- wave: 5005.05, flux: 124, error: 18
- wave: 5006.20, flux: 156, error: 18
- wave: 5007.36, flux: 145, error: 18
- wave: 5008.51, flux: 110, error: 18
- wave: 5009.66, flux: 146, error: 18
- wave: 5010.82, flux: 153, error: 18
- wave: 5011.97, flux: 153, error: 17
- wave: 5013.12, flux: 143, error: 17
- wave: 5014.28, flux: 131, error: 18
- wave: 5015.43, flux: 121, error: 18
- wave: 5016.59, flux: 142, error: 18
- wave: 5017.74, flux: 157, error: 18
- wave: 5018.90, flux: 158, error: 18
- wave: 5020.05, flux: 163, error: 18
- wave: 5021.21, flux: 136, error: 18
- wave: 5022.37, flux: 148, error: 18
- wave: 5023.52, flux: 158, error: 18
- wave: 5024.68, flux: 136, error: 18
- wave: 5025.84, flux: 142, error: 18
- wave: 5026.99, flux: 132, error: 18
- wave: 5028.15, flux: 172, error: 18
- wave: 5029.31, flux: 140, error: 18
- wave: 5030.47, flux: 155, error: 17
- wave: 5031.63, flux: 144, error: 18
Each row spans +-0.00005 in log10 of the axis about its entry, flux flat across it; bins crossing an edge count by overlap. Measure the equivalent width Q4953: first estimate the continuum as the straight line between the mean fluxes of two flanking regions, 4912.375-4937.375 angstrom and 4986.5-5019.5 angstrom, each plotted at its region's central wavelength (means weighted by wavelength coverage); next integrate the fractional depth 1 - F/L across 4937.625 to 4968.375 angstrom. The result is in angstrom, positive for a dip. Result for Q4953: 0.6 angstrom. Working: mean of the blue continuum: 147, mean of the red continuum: 139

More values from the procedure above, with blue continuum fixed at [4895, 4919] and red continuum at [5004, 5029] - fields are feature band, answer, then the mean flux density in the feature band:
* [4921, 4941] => -0.36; 148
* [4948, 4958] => 0.25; 141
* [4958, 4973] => 0.81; 137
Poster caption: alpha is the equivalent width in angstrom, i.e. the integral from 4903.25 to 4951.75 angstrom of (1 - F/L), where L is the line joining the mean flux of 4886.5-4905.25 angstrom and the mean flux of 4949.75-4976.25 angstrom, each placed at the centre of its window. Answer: -2.2 angstrom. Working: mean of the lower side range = 144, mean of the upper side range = 137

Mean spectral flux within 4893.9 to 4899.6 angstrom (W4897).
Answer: 148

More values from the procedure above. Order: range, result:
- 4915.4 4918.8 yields 146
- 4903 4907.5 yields 150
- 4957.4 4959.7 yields 126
